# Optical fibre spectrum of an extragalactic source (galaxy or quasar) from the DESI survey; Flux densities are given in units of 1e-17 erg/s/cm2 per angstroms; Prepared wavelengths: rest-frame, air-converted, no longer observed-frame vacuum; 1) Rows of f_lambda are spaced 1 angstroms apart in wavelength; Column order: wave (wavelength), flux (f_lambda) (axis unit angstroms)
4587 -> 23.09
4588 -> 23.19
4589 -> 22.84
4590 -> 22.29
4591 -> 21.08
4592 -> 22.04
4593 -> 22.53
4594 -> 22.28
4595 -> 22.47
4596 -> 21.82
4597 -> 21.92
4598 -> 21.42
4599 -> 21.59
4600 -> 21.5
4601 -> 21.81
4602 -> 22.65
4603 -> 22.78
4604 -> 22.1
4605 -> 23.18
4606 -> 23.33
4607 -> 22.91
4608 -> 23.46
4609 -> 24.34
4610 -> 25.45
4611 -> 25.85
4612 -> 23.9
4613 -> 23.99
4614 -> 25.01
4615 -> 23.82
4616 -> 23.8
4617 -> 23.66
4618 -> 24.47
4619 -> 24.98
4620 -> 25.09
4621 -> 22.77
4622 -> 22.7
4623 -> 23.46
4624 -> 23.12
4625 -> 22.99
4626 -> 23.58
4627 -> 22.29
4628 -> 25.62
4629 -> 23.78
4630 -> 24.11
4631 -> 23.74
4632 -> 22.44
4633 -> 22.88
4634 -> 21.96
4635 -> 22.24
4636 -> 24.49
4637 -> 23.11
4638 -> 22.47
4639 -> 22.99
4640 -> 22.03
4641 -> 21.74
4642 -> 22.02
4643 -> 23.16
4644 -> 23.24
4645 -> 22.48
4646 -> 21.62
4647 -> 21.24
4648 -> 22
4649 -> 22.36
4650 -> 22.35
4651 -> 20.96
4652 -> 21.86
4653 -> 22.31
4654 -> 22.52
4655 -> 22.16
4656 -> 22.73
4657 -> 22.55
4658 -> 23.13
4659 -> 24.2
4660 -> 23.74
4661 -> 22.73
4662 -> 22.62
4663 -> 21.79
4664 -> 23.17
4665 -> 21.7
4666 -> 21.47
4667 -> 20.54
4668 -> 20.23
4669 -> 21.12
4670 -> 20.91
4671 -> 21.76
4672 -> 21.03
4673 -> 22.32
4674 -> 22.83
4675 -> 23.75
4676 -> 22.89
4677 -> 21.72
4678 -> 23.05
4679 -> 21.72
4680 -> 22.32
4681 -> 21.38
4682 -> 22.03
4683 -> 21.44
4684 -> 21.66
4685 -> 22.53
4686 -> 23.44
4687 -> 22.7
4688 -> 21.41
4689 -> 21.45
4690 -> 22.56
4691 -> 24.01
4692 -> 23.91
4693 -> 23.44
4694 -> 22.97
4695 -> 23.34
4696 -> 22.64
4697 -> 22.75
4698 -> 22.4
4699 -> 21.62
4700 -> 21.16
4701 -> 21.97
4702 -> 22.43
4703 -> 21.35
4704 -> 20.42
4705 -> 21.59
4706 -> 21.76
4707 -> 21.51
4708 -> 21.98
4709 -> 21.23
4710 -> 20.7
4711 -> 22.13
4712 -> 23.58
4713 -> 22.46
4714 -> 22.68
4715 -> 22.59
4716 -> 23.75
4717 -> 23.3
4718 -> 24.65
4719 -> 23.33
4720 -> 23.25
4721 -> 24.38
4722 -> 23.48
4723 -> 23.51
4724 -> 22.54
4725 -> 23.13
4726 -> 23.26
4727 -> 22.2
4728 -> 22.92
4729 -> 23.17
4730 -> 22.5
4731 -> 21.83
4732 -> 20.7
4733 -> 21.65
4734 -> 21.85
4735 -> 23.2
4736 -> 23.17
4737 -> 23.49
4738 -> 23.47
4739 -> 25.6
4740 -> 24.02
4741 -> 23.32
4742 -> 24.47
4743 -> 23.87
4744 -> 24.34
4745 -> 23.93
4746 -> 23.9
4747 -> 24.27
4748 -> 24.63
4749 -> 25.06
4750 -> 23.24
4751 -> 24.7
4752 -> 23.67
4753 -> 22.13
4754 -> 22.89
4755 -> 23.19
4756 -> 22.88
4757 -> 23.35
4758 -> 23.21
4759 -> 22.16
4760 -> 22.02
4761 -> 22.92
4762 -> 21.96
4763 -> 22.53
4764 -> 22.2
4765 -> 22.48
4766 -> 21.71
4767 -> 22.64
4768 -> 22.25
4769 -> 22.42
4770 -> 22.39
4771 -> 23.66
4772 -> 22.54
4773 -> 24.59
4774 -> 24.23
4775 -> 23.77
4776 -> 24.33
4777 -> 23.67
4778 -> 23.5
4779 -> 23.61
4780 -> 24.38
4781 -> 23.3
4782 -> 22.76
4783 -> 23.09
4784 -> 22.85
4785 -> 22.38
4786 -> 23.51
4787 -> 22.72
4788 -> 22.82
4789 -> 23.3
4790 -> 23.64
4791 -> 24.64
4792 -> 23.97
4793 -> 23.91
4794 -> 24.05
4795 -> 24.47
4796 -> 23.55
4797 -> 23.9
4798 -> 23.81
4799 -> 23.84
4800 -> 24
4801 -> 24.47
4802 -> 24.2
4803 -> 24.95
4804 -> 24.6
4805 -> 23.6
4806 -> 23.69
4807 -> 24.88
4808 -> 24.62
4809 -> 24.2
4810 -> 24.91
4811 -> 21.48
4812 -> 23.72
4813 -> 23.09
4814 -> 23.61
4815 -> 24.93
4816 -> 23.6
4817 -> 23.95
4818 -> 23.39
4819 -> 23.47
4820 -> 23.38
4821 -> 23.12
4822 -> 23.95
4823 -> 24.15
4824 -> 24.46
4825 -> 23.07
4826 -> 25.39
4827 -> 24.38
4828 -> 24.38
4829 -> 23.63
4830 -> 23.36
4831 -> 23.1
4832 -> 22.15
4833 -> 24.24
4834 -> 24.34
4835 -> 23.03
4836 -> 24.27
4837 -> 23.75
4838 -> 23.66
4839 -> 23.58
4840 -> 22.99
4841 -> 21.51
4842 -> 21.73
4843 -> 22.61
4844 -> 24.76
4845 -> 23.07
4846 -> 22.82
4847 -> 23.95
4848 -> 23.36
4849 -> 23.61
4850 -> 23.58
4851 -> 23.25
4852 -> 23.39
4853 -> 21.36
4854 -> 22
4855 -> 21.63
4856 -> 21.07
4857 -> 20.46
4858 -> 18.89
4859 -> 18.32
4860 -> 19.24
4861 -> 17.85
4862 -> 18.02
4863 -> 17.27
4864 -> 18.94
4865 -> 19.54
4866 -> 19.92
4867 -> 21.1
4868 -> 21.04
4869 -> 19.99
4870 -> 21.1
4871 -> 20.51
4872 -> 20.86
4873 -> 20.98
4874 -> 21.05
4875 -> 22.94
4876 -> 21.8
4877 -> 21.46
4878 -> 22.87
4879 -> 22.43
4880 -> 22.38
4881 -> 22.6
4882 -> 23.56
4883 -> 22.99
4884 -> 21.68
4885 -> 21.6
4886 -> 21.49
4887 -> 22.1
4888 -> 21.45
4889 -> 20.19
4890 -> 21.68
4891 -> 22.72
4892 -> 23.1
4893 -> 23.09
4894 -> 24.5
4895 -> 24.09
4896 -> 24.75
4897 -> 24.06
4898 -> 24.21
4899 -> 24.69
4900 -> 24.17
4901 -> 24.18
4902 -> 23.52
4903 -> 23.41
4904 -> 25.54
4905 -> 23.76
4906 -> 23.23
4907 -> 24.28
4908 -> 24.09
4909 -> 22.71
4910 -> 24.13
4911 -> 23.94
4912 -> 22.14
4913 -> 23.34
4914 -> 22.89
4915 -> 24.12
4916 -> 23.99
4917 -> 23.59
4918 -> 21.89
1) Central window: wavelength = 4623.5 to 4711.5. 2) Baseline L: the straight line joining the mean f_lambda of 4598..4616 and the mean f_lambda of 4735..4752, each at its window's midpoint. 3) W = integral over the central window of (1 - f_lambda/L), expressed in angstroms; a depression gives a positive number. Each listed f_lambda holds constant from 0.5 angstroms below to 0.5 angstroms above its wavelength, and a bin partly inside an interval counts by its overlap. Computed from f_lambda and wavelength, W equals 4.8 angstroms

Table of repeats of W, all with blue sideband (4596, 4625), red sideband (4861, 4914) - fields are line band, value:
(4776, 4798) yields -0.84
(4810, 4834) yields -1.22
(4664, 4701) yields 1.44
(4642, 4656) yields 0.62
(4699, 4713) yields 0.78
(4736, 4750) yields -0.77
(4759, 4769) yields 0.21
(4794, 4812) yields -1.15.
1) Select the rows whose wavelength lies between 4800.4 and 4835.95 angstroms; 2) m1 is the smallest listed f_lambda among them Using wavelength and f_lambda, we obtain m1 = 21.48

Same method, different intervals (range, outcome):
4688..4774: 20.42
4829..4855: 21.36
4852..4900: 17.27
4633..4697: 20.23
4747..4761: 22.02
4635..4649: 21.24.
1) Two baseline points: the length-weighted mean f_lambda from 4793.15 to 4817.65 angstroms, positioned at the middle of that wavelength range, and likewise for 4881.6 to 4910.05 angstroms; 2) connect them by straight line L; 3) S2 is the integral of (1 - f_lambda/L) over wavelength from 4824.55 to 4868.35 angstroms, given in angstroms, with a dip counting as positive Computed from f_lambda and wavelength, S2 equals 2.9 angstroms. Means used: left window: 24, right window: 23.3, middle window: 22.1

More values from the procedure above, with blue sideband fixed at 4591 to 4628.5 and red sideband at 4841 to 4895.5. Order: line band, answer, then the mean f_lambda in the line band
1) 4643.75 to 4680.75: 1.2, 22.2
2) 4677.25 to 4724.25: 0.4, 22.5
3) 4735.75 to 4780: -2.1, 23.4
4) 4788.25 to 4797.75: -0.8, 23.9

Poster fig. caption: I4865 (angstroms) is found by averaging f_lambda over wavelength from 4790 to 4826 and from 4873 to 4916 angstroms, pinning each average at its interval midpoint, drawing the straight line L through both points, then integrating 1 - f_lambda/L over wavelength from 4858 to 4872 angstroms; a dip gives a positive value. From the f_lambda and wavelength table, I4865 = 2.3 angstroms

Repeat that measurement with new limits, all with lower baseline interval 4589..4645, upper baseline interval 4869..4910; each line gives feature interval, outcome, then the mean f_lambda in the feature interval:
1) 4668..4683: 0.68 angstroms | 22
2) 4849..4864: 1.52 angstroms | 20.5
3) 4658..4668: 0.29 angstroms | 22.4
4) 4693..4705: 0.45 angstroms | 22.1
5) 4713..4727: -0.20 angstroms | 23.3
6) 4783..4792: -0.15 angstroms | 23.3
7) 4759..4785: -0.10 angstroms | 23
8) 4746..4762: -0.28 angstroms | 23.3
